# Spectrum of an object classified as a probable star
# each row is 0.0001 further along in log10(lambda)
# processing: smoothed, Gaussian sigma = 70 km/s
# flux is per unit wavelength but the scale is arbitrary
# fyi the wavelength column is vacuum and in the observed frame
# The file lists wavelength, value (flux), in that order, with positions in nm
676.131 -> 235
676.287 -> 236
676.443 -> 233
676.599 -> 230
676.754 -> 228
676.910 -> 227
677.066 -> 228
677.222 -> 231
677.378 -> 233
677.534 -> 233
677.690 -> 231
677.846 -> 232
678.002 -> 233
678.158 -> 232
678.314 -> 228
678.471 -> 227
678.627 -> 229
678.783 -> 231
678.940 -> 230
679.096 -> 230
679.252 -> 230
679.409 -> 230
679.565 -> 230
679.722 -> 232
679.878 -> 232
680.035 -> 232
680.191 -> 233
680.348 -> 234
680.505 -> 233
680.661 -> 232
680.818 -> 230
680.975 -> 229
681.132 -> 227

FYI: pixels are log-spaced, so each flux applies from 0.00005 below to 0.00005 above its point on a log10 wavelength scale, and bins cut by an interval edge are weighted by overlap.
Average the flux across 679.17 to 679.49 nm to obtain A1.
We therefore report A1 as 230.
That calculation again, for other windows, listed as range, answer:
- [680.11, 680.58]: 233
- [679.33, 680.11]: 231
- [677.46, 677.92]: 232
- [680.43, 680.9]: 232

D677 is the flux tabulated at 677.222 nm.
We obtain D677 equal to 231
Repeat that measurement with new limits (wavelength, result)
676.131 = 235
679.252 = 230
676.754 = 228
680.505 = 233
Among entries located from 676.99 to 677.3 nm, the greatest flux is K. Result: 231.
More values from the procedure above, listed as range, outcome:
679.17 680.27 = 233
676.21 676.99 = 236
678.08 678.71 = 232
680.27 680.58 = 234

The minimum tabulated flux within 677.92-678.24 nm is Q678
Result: 232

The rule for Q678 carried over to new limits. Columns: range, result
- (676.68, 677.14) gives 227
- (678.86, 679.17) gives 230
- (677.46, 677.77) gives 231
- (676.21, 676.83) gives 228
